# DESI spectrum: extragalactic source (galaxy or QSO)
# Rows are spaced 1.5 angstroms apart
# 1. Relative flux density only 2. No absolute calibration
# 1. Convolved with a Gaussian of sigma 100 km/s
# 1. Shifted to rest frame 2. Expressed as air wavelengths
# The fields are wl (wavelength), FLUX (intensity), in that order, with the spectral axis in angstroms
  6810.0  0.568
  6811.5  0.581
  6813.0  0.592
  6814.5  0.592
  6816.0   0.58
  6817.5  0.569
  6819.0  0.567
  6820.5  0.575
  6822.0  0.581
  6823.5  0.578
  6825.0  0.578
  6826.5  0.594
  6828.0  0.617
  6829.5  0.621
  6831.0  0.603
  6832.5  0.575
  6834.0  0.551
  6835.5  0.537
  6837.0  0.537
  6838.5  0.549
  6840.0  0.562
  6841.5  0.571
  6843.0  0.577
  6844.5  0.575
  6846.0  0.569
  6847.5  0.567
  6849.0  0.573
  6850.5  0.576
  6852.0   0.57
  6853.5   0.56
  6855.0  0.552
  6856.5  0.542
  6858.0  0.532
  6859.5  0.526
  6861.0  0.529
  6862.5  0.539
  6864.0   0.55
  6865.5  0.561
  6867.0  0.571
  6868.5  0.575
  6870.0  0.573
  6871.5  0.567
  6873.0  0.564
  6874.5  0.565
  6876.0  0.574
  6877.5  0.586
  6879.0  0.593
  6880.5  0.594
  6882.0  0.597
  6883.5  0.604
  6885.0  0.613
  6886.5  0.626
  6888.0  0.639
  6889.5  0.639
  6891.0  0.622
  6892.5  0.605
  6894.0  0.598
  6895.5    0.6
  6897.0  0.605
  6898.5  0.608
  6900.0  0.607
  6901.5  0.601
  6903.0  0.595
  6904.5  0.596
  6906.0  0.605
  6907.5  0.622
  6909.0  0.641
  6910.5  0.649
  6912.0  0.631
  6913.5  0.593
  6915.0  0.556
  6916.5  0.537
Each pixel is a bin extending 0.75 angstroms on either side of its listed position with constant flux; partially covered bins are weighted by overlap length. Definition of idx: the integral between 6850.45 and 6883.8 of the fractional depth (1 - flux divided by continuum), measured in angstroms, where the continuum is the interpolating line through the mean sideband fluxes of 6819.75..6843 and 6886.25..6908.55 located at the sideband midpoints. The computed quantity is 1.7 angstroms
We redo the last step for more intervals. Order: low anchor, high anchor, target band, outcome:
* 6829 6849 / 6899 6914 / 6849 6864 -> 0.81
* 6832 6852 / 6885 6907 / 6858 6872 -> 0.73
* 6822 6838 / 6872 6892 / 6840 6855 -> 0.43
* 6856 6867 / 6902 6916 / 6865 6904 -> -1.47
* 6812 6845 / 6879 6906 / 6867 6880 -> 0.52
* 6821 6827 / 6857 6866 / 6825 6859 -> -0.43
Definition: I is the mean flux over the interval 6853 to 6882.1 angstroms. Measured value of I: 0.562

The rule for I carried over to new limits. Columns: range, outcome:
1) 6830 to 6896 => 0.575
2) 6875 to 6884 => 0.59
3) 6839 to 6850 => 0.57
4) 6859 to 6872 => 0.555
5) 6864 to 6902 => 0.595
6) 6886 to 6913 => 0.616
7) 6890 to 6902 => 0.607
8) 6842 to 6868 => 0.557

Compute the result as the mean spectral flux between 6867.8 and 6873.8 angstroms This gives 0.57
